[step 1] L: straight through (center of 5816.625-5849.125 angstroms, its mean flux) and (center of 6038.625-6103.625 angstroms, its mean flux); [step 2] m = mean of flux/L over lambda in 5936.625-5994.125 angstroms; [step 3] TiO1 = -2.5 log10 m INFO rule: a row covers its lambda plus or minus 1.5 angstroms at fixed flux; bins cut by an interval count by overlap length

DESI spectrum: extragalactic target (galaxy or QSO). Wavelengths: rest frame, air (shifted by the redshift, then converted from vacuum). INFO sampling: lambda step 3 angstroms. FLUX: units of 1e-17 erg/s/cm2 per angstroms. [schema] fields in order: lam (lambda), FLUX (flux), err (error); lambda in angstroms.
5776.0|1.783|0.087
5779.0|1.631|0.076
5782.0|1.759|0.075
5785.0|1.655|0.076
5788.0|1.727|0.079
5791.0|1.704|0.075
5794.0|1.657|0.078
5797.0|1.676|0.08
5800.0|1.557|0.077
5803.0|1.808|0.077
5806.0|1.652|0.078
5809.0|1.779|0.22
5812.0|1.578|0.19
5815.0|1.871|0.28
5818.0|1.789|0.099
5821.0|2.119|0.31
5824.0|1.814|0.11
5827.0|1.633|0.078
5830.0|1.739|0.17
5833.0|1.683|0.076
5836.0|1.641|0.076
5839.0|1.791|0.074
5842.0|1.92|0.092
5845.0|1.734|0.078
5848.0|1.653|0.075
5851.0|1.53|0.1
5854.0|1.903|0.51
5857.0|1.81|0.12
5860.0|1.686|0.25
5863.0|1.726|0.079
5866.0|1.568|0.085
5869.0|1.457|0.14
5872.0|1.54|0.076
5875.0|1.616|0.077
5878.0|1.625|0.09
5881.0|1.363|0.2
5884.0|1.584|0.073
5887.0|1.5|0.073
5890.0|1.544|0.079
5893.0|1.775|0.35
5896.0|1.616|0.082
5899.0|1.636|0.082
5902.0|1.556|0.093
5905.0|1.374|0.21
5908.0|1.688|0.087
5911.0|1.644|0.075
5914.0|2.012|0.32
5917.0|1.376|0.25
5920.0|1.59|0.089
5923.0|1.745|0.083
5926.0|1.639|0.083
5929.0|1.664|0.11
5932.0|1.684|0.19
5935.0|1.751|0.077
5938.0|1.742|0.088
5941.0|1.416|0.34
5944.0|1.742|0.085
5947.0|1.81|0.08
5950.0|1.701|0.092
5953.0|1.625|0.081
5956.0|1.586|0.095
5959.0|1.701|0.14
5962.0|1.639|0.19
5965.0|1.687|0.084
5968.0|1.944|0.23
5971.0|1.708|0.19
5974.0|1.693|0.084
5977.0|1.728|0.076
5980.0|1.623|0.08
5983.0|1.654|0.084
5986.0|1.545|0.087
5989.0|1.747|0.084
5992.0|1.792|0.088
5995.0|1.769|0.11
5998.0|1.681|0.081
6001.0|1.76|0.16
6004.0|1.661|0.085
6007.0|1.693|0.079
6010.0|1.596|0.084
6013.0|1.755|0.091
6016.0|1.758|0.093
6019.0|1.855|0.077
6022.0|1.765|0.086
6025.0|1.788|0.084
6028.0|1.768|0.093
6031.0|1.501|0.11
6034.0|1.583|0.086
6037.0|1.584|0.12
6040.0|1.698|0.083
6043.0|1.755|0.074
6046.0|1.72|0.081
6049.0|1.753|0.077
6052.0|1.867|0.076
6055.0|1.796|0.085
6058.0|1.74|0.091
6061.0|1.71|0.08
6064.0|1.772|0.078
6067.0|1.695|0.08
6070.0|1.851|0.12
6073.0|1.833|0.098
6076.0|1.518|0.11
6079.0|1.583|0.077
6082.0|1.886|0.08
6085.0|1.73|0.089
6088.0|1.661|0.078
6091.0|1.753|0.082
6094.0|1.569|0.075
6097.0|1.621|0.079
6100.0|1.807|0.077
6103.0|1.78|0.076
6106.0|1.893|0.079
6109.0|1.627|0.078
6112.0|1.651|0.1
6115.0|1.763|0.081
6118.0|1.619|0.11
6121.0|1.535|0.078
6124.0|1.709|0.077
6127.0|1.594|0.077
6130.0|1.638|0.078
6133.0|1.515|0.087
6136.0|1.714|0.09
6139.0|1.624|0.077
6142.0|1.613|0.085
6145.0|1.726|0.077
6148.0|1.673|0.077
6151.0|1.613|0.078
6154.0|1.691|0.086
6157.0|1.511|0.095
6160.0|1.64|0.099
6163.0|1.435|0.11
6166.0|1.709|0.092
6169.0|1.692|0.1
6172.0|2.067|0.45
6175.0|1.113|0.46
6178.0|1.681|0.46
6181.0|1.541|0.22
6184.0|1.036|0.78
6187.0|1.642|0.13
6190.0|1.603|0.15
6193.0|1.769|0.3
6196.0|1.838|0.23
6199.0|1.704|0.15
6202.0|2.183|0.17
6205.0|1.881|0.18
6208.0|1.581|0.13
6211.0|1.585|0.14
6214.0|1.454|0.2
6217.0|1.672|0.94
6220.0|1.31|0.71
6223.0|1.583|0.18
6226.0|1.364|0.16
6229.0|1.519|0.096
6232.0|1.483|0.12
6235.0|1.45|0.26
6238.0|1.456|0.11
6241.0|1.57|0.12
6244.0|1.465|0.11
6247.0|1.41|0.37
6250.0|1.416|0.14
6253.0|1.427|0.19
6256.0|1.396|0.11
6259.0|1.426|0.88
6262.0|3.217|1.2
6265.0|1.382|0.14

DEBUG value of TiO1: 0.04 mag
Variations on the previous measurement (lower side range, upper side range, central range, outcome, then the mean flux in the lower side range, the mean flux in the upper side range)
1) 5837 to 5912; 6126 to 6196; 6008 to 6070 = -0.070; 1.63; 1.61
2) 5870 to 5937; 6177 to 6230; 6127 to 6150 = -0.020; 1.61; 1.61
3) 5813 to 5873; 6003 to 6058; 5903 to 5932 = 0.057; 1.73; 1.72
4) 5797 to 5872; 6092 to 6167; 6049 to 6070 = -0.064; 1.72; 1.65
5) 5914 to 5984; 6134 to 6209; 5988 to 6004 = -0.044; 1.68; 1.65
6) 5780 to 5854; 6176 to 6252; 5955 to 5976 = -0.028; 1.73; 1.56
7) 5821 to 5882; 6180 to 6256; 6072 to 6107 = -0.075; 1.69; 1.55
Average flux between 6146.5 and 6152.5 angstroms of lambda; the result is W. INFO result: 1.64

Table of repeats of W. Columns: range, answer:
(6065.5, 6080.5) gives 1.7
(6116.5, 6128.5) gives 1.61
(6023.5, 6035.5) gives 1.66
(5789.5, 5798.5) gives 1.68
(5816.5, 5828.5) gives 1.84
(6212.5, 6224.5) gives 1.5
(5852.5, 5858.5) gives 1.86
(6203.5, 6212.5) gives 1.68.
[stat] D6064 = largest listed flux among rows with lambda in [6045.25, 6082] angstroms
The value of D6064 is 1.886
